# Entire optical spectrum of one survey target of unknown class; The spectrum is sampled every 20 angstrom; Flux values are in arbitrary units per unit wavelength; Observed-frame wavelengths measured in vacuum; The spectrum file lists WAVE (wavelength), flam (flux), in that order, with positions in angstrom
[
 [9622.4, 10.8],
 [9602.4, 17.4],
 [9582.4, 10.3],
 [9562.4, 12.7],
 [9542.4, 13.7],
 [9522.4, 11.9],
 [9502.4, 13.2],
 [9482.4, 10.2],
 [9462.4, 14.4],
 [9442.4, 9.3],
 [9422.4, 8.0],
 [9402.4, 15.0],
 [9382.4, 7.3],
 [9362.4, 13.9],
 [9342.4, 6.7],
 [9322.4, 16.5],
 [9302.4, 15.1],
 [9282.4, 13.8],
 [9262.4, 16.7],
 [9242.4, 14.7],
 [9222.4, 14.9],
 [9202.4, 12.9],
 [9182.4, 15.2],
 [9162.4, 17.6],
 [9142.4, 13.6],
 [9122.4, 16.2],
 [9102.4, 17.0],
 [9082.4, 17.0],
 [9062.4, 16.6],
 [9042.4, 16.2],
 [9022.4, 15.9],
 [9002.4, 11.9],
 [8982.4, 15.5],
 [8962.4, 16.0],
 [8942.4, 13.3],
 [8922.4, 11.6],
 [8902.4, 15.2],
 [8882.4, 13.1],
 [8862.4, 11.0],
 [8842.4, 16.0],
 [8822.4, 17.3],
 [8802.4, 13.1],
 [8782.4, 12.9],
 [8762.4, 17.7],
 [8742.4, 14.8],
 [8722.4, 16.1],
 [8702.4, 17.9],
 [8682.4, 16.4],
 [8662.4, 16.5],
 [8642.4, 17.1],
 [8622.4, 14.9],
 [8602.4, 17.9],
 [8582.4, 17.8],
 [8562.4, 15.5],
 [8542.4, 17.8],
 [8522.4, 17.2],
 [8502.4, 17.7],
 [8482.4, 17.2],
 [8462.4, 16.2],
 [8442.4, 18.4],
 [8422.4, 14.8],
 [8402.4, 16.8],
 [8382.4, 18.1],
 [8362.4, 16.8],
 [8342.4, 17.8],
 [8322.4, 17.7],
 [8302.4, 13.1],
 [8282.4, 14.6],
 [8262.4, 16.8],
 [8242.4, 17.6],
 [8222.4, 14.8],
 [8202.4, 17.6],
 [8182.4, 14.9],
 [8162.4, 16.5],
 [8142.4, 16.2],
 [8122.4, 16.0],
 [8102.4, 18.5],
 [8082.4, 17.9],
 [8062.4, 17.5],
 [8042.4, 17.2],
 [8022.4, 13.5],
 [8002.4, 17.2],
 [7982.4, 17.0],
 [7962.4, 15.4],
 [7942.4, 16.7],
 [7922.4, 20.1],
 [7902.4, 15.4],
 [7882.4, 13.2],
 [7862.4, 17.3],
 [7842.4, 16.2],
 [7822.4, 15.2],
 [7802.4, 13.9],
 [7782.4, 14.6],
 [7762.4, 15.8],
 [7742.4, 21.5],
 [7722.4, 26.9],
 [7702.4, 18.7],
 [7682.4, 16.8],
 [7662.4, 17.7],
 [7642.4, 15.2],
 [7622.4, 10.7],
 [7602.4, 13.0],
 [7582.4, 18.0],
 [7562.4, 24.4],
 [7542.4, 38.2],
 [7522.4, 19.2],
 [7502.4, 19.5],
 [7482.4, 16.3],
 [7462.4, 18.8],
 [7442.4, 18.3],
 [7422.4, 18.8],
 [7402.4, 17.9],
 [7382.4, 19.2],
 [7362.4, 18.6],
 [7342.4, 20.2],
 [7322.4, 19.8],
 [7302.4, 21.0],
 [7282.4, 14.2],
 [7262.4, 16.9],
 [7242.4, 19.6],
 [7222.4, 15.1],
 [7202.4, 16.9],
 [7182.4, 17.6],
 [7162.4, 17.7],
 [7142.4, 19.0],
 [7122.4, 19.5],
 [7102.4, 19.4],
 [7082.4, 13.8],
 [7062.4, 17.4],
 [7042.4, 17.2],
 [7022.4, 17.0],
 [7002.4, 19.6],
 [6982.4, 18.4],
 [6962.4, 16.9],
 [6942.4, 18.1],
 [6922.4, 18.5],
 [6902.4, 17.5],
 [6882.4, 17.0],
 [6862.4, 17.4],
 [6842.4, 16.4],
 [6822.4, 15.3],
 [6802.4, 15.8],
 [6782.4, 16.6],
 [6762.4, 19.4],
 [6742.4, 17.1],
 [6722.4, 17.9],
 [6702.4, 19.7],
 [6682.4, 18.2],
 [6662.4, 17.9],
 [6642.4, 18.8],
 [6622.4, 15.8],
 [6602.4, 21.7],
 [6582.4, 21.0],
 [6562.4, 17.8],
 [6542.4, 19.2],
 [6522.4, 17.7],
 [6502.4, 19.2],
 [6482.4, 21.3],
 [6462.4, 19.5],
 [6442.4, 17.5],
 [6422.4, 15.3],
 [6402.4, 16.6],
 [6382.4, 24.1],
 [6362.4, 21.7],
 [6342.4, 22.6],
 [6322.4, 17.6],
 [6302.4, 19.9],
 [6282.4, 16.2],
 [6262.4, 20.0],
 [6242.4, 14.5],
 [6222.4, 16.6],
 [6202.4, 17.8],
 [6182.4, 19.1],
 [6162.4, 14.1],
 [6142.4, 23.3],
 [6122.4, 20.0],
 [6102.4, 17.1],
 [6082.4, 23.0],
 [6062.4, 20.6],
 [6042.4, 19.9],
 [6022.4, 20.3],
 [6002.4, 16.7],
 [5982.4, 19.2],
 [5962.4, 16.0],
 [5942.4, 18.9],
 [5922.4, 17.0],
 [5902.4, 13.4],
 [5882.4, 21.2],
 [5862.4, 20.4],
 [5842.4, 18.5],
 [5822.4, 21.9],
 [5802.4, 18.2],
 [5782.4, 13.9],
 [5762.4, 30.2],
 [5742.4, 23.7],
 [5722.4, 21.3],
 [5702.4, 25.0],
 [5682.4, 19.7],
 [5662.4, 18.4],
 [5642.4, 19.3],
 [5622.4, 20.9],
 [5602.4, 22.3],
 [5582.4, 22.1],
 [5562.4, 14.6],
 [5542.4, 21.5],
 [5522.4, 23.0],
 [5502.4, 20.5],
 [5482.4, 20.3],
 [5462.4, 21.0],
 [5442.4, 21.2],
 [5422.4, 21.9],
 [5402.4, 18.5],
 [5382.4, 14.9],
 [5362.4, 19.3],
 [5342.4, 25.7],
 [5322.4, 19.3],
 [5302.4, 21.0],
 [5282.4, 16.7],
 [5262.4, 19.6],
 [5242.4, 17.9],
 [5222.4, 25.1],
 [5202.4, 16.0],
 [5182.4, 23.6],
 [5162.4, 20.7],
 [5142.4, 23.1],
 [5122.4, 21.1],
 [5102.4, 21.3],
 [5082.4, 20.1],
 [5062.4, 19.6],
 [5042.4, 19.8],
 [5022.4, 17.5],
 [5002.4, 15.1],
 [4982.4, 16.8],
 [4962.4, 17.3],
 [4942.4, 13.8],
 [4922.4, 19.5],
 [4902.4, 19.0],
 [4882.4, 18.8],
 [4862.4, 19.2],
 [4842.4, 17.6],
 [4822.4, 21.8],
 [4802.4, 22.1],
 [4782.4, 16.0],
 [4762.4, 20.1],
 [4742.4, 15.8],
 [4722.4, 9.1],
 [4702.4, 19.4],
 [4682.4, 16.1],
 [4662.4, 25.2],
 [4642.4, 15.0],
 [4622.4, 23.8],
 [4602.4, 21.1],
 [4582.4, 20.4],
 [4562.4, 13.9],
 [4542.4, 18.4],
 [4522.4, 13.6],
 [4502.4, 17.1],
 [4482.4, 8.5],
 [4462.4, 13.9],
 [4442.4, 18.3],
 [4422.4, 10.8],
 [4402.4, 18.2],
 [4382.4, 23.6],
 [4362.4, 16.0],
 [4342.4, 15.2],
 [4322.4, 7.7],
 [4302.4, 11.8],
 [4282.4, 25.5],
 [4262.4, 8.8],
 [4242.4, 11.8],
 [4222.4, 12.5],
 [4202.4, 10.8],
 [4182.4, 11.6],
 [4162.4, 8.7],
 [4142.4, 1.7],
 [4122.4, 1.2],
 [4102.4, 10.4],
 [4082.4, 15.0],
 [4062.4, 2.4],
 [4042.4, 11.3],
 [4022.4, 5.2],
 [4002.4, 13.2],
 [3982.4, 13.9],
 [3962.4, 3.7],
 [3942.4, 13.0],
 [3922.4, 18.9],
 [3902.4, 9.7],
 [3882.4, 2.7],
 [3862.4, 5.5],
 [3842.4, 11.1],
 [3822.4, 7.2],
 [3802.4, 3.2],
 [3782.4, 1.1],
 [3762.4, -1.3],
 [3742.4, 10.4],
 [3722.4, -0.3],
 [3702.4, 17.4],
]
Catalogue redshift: 0.150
